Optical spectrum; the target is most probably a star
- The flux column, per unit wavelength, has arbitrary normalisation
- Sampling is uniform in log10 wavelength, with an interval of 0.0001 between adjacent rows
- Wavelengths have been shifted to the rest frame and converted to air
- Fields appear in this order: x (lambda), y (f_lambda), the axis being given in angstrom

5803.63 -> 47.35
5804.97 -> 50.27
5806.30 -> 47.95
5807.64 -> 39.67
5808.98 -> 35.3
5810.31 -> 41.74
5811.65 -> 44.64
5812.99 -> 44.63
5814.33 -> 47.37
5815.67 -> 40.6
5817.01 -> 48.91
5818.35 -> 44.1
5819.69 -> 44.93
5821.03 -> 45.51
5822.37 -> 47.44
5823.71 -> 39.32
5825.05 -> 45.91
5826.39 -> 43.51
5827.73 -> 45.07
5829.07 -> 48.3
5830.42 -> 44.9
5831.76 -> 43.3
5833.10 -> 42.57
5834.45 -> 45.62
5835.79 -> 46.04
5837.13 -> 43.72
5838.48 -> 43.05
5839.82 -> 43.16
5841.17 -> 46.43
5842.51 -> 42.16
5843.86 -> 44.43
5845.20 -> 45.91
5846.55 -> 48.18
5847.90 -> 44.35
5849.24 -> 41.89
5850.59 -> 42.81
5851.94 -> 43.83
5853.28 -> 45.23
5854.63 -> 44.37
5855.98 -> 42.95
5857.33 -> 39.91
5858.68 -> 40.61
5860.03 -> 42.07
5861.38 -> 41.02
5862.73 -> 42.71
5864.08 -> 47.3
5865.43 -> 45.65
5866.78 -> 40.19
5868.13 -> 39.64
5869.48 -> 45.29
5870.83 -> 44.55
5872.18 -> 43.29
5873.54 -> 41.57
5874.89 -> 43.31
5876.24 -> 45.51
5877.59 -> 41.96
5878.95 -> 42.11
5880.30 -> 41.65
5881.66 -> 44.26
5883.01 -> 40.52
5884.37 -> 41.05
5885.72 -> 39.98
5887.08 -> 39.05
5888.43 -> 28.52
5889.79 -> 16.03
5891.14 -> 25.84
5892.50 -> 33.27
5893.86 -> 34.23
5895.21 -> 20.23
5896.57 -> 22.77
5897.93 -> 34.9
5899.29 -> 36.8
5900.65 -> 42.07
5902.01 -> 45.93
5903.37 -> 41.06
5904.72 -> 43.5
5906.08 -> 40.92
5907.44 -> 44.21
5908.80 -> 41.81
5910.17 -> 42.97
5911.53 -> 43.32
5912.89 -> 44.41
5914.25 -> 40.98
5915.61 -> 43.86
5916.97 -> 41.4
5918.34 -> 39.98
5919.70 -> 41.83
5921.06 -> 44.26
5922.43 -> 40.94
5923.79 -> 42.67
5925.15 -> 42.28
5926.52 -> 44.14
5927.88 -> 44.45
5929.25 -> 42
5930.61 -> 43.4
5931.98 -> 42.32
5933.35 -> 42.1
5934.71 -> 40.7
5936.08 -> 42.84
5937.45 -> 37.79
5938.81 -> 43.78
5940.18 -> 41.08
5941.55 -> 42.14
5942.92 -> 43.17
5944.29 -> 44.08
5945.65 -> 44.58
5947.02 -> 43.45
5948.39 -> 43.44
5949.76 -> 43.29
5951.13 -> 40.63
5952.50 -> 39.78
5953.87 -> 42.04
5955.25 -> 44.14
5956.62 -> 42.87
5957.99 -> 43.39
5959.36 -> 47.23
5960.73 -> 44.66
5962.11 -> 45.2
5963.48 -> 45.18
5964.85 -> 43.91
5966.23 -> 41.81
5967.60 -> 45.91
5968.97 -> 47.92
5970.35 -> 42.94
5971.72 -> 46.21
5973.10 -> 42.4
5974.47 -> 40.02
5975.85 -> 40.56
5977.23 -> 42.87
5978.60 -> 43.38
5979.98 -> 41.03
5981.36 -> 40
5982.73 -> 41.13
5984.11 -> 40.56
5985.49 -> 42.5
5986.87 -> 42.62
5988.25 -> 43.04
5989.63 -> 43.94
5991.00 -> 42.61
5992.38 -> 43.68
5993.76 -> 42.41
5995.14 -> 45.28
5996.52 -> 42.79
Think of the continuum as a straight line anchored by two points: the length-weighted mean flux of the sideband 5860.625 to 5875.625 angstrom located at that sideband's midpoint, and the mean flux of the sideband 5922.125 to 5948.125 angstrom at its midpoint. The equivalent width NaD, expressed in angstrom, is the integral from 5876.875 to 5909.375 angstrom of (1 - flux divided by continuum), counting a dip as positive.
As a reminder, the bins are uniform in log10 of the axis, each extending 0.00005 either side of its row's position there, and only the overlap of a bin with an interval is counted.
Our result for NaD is 4.7 angstrom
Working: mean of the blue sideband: 43.2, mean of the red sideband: 42.6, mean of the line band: 36.8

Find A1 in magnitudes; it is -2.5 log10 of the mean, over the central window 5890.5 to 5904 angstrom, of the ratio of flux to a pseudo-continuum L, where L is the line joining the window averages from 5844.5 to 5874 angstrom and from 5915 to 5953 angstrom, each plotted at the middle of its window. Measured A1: 0.26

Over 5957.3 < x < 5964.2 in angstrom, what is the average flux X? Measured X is 45.2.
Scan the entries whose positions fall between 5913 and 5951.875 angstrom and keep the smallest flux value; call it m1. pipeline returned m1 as 37.79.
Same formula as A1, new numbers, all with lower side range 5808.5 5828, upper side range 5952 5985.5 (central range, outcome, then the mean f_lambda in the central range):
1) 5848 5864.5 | 0.023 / 42.9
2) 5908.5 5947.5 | 0.022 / 42.5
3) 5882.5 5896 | 0.346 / 31.7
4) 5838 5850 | -0.014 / 44.4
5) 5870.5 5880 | 0.015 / 43.1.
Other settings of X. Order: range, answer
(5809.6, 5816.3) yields 43.8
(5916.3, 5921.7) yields 41.8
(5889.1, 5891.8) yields 20.9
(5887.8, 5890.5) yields 22.2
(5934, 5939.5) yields 41.3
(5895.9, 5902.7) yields 36.5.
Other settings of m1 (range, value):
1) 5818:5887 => 39.32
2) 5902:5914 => 40.92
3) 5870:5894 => 16.03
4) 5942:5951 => 43.17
